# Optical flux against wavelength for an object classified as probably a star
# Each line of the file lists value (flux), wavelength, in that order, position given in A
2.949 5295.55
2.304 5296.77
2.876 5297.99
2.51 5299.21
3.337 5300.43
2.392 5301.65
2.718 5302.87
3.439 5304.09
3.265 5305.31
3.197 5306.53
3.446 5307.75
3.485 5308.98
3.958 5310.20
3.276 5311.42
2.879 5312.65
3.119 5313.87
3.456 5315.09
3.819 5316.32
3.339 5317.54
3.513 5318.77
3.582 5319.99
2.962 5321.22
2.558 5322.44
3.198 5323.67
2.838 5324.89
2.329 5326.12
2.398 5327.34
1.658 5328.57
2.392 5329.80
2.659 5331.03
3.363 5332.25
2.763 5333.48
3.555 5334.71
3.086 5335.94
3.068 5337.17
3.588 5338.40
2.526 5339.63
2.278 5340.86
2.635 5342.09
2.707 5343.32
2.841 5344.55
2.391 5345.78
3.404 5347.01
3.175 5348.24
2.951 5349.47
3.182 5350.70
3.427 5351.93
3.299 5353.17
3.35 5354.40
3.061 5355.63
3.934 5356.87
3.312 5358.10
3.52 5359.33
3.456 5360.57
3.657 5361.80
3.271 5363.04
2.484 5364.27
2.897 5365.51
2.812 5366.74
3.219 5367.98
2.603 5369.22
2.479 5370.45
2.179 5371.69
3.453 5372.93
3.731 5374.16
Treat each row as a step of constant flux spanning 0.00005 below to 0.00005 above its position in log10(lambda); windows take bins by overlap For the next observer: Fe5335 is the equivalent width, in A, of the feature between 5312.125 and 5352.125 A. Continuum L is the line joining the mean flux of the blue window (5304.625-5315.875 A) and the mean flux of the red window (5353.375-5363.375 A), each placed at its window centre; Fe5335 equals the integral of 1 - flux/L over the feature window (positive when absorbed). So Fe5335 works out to 5.2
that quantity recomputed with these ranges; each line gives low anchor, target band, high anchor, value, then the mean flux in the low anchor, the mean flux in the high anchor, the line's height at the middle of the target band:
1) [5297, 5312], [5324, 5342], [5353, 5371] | 2.2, 3.14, 3.16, 3.15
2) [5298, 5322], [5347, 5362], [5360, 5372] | -1.9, 3.23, 2.92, 2.99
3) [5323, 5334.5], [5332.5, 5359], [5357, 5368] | -1.3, 2.65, 3.21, 2.94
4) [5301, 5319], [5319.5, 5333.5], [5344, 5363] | 2.4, 3.28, 3.27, 3.28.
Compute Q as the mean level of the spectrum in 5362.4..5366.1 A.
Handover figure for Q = 2.88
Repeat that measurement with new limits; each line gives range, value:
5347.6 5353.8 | 3.21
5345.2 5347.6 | 2.9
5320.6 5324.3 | 2.91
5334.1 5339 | 3.32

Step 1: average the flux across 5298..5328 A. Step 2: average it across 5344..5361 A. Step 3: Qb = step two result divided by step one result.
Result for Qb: 1.0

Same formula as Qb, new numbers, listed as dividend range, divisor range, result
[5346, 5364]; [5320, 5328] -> 1.20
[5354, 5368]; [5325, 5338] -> 1.18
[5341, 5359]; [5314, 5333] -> 1.06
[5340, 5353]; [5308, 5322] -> 0.86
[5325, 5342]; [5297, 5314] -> 0.88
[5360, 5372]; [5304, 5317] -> 0.86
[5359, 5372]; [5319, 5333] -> 1.08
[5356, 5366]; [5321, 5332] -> 1.29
